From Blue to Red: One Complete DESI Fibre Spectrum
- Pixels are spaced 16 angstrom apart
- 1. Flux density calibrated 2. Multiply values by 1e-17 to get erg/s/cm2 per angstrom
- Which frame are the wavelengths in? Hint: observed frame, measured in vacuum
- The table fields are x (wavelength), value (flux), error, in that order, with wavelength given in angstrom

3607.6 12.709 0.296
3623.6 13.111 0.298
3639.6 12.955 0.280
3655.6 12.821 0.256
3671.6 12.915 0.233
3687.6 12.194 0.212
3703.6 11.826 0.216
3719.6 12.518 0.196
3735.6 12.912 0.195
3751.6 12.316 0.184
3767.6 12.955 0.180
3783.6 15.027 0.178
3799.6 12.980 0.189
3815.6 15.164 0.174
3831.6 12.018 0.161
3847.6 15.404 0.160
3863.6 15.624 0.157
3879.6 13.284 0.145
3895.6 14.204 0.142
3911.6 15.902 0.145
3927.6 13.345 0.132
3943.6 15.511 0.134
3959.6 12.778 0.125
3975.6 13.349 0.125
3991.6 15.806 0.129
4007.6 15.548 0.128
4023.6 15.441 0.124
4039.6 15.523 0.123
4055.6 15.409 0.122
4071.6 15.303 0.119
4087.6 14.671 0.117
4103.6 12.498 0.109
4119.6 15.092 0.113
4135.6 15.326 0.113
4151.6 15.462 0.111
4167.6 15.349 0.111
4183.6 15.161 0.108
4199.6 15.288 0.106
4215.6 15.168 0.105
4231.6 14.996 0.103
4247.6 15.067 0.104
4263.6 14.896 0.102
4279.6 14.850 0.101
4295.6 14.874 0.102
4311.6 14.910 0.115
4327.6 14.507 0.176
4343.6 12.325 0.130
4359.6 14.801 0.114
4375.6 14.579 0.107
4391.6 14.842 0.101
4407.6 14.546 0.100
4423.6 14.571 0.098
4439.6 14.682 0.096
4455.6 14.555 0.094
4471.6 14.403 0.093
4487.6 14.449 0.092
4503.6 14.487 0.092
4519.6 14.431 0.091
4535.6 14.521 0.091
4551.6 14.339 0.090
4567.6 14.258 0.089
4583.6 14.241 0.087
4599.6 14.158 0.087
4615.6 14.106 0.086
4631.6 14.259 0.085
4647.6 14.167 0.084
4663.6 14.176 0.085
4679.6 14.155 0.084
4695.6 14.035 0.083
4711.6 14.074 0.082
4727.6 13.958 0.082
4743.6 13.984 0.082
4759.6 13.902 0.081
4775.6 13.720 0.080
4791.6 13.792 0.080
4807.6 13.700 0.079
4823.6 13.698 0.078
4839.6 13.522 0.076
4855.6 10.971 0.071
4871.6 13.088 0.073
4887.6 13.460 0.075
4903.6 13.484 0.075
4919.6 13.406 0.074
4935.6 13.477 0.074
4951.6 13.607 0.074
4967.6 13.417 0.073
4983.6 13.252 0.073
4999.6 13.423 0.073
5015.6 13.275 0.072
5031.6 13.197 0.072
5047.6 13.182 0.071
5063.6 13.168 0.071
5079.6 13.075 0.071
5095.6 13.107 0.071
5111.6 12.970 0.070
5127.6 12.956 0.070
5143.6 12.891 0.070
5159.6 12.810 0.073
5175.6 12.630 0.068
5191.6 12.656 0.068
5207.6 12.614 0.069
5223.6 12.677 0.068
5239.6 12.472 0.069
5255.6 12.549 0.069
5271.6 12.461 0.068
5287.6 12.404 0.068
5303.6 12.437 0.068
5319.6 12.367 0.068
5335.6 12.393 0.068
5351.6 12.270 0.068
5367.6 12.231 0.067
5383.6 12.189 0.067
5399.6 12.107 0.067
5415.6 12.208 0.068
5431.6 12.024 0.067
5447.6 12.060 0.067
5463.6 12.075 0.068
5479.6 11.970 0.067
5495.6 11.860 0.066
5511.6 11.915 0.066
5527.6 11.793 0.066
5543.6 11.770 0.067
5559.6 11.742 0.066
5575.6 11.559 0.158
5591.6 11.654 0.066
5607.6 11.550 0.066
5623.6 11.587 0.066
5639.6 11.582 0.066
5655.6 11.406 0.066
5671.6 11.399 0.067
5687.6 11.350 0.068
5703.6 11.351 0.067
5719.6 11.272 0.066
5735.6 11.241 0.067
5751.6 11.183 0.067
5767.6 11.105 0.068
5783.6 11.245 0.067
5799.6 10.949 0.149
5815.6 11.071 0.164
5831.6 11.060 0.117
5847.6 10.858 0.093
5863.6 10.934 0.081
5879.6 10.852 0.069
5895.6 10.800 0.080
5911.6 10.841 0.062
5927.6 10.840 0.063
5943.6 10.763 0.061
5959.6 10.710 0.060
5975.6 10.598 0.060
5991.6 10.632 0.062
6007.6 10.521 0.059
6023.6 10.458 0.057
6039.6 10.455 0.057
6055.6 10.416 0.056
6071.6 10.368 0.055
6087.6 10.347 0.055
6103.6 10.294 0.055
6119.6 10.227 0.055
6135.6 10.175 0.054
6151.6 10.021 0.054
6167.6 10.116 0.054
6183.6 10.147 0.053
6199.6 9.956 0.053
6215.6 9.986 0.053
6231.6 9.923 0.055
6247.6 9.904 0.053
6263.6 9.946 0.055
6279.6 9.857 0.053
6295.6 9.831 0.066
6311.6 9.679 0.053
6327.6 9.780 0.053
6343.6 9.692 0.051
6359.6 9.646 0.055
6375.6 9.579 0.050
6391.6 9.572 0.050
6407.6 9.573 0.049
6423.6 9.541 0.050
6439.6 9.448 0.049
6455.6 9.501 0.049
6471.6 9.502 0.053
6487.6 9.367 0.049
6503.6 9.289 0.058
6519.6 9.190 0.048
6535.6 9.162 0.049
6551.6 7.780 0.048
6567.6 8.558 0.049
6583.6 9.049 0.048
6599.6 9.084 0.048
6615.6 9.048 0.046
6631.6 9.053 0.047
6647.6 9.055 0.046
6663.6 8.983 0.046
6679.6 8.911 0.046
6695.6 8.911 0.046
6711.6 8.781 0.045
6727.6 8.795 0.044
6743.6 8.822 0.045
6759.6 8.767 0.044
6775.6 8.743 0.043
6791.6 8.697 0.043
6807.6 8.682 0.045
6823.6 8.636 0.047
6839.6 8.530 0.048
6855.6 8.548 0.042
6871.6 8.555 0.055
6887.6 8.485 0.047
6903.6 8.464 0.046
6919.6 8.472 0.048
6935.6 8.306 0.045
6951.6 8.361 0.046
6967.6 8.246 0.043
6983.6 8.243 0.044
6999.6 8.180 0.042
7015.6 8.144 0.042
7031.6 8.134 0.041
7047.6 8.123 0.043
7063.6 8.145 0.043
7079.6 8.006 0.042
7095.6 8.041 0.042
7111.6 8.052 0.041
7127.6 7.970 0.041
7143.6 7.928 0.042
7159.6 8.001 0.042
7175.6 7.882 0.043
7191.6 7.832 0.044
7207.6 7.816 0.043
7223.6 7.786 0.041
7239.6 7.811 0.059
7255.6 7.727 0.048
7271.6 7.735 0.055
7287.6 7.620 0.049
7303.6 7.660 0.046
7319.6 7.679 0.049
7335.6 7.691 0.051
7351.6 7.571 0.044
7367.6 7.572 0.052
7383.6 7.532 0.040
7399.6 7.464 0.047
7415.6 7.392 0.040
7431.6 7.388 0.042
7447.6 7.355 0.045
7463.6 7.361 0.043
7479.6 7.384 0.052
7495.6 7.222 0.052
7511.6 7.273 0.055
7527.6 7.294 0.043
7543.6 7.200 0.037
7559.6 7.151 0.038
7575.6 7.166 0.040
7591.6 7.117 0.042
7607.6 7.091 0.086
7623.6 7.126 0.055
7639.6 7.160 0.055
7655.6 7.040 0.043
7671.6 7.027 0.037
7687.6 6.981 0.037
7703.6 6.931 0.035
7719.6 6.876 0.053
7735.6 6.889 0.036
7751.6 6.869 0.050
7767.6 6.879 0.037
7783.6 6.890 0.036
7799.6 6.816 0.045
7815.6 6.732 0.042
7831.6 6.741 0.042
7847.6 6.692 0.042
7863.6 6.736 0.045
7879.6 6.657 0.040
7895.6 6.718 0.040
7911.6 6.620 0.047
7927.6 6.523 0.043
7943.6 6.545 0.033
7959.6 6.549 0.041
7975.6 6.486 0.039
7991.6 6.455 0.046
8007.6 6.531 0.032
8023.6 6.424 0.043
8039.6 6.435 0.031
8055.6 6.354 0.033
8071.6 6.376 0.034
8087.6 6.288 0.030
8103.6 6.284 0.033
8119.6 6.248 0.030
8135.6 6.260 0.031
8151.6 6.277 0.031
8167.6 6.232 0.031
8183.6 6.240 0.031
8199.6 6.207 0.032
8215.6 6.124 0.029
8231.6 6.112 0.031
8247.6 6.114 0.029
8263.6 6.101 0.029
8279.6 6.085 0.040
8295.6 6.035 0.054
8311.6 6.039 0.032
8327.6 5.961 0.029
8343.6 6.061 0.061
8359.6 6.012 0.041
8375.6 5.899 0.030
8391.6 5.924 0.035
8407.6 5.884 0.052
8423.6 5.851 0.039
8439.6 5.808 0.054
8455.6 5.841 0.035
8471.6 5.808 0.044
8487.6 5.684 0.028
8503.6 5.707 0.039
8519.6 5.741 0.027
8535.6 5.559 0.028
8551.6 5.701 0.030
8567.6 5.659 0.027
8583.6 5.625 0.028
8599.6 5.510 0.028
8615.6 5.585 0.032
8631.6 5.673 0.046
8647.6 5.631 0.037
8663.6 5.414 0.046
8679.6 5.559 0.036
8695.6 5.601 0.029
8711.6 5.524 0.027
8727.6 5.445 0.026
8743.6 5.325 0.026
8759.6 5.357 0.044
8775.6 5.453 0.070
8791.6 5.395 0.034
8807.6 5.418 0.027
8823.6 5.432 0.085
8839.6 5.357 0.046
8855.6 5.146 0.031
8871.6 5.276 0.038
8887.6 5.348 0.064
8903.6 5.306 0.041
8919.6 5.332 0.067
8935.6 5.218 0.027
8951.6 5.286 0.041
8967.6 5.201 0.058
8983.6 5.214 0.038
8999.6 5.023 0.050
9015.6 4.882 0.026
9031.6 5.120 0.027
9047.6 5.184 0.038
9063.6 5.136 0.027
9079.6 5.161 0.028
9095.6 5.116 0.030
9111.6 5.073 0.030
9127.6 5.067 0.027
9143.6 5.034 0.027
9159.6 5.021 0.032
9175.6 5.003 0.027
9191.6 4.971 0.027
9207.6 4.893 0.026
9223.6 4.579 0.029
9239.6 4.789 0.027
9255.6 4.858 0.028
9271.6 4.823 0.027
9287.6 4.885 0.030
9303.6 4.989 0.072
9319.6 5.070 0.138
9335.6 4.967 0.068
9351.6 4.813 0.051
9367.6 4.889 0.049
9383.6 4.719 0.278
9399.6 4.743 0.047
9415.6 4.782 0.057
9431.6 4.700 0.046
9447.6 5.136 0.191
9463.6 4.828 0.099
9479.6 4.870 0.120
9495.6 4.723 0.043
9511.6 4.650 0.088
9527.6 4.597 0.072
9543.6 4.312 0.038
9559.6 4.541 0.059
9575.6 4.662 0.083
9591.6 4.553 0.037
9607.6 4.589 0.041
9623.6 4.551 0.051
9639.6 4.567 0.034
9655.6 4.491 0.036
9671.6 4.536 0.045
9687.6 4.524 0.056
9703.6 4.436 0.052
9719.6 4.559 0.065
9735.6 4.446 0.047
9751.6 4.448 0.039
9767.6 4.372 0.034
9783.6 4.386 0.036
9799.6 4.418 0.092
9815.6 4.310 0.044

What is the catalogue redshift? -0.001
